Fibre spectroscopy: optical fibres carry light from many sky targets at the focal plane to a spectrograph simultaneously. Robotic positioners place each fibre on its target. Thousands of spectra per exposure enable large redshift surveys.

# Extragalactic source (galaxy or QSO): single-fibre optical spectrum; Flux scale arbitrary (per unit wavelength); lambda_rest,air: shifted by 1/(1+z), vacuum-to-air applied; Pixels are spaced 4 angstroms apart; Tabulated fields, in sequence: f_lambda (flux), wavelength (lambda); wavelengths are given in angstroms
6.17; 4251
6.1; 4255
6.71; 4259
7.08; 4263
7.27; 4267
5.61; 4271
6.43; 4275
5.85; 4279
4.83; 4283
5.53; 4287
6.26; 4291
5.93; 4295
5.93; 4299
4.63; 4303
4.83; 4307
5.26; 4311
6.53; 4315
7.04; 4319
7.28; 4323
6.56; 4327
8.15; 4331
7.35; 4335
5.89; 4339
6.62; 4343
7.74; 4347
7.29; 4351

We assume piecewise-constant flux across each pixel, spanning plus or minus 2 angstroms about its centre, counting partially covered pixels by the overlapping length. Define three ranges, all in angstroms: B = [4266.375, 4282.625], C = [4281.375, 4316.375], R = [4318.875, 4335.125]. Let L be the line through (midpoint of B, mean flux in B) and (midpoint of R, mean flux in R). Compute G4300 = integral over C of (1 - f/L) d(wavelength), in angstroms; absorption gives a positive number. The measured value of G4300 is 5.9 angstroms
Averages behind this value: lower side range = 6.06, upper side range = 7.29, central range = 5.52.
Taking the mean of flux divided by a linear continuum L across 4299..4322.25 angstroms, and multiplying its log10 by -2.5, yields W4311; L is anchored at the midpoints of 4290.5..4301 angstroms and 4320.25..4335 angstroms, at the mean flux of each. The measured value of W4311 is 0.15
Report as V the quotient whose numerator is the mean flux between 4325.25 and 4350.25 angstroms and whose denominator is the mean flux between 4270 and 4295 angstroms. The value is 1.22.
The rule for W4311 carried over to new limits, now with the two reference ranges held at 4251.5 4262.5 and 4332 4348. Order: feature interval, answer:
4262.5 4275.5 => -0.01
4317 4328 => -0.03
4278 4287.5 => 0.23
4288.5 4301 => 0.11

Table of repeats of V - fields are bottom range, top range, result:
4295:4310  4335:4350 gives 1.31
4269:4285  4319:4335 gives 1.28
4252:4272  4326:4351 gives 1.08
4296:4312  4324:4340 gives 1.36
